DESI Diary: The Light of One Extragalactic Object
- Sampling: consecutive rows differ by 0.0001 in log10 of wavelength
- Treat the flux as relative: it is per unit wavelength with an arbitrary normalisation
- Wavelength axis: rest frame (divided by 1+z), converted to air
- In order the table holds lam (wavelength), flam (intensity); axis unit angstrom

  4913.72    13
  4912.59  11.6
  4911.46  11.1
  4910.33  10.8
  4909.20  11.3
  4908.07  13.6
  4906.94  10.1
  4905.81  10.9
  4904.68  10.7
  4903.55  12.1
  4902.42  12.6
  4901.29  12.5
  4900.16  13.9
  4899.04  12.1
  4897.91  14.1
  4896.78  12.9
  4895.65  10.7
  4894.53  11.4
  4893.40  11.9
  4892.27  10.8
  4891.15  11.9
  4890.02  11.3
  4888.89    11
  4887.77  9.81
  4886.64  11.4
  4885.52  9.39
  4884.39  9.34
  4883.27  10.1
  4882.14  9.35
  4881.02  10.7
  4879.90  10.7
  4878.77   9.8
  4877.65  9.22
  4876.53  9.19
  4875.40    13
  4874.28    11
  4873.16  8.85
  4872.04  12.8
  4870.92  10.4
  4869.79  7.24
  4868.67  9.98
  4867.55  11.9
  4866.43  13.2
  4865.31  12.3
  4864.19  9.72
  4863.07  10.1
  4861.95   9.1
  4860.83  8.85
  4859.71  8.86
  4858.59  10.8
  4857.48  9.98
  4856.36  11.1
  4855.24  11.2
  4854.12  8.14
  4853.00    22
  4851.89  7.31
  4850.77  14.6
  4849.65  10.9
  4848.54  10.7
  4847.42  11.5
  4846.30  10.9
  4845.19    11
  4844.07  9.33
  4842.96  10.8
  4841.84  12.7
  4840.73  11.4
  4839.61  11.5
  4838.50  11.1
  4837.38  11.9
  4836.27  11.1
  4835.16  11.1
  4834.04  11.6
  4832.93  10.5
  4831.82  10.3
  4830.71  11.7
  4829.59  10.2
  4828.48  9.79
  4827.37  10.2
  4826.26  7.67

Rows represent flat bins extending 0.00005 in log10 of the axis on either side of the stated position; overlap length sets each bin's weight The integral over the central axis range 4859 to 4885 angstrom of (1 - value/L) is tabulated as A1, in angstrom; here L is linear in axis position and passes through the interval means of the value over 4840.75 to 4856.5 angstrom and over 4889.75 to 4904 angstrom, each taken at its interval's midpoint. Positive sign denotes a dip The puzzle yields 3.6 angstrom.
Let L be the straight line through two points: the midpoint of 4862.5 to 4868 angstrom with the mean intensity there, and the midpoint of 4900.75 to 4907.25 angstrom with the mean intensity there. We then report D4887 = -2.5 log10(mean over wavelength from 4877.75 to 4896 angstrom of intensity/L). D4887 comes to 0.09 mag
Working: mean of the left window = 11.4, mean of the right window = 11.5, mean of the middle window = 10.6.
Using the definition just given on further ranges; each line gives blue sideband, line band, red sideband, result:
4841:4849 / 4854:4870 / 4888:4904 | 0.11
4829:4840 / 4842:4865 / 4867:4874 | -0.03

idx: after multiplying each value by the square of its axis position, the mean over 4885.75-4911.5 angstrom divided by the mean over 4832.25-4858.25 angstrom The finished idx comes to 1.05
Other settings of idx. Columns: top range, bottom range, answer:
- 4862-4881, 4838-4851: 0.94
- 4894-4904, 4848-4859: 1.09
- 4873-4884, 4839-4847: 0.94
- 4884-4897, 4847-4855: 0.92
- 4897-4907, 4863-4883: 1.18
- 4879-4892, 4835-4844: 0.94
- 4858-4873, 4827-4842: 0.95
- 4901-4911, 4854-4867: 1.14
